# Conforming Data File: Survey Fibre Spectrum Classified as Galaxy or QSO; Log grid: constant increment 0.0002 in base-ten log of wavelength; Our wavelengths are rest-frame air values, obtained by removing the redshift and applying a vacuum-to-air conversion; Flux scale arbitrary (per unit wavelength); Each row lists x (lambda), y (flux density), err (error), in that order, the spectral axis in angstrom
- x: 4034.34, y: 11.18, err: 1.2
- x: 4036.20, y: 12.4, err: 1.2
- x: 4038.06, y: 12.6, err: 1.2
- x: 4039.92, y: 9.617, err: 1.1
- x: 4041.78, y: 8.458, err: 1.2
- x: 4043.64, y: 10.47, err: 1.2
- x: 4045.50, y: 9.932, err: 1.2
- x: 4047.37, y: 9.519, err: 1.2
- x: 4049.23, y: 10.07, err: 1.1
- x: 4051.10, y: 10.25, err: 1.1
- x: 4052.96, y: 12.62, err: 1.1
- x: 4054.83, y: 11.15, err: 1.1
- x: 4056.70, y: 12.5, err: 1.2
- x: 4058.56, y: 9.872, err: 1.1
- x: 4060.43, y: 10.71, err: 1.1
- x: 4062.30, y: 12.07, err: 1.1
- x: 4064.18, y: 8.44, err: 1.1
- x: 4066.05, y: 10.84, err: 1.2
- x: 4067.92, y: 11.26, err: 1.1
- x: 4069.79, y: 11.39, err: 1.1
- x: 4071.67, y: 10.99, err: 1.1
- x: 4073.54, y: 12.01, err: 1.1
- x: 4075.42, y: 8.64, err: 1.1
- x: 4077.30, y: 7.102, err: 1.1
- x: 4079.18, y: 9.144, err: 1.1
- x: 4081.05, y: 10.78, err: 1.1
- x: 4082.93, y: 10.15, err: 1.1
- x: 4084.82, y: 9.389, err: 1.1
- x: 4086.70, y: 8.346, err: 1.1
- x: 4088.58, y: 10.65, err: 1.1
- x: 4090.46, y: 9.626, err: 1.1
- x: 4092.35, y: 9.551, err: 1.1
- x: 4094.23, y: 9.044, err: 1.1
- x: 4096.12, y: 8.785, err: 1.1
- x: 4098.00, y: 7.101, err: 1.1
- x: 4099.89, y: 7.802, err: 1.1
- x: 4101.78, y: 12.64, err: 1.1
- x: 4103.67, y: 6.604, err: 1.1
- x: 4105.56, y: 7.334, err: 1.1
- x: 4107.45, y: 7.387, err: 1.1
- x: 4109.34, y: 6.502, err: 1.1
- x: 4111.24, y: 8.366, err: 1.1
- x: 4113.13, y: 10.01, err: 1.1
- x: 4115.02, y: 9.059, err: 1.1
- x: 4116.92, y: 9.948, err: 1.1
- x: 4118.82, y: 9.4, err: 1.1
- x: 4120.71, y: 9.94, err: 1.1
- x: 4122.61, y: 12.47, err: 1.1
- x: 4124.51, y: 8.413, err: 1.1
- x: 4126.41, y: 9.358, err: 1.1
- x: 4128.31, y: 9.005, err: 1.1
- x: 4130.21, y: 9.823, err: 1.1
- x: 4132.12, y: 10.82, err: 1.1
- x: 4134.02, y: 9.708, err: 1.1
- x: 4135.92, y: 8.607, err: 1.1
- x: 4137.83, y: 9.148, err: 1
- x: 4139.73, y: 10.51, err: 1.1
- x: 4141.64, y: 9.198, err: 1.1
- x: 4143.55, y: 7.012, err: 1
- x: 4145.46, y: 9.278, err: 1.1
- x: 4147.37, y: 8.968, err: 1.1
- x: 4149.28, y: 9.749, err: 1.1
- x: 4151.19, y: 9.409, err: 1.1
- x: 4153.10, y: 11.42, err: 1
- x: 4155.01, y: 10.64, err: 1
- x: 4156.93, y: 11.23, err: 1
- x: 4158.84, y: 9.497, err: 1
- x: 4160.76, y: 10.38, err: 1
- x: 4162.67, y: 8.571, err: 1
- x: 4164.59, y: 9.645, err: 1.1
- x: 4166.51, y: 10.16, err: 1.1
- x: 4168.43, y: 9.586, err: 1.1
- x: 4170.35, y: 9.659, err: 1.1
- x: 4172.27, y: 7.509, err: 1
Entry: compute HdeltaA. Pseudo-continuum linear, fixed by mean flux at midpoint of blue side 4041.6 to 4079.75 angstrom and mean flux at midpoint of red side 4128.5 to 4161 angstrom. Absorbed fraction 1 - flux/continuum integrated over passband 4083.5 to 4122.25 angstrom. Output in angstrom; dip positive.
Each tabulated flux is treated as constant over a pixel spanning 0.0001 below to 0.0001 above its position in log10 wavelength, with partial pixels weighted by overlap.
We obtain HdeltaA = 4.3 angstrom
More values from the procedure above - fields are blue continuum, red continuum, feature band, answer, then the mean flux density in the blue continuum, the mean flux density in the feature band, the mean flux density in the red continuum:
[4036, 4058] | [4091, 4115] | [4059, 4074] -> -1.45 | 10.7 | 10.9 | 8.47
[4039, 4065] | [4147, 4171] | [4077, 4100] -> 2.52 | 10.4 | 9.14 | 9.94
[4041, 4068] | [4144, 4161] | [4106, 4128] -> 2.25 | 10.5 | 9.12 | 9.96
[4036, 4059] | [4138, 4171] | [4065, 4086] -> 0.63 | 10.7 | 10.1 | 9.69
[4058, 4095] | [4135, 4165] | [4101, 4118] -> 2.07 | 10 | 8.62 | 9.58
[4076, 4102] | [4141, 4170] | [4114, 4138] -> -0.61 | 9.19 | 9.69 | 9.65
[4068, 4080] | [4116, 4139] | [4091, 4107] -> 2.06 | 9.98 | 8.59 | 9.73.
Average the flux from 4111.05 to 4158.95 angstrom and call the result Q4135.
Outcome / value 9.68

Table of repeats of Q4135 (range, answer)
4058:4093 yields 10.1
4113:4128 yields 9.78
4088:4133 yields 9.14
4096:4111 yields 7.99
